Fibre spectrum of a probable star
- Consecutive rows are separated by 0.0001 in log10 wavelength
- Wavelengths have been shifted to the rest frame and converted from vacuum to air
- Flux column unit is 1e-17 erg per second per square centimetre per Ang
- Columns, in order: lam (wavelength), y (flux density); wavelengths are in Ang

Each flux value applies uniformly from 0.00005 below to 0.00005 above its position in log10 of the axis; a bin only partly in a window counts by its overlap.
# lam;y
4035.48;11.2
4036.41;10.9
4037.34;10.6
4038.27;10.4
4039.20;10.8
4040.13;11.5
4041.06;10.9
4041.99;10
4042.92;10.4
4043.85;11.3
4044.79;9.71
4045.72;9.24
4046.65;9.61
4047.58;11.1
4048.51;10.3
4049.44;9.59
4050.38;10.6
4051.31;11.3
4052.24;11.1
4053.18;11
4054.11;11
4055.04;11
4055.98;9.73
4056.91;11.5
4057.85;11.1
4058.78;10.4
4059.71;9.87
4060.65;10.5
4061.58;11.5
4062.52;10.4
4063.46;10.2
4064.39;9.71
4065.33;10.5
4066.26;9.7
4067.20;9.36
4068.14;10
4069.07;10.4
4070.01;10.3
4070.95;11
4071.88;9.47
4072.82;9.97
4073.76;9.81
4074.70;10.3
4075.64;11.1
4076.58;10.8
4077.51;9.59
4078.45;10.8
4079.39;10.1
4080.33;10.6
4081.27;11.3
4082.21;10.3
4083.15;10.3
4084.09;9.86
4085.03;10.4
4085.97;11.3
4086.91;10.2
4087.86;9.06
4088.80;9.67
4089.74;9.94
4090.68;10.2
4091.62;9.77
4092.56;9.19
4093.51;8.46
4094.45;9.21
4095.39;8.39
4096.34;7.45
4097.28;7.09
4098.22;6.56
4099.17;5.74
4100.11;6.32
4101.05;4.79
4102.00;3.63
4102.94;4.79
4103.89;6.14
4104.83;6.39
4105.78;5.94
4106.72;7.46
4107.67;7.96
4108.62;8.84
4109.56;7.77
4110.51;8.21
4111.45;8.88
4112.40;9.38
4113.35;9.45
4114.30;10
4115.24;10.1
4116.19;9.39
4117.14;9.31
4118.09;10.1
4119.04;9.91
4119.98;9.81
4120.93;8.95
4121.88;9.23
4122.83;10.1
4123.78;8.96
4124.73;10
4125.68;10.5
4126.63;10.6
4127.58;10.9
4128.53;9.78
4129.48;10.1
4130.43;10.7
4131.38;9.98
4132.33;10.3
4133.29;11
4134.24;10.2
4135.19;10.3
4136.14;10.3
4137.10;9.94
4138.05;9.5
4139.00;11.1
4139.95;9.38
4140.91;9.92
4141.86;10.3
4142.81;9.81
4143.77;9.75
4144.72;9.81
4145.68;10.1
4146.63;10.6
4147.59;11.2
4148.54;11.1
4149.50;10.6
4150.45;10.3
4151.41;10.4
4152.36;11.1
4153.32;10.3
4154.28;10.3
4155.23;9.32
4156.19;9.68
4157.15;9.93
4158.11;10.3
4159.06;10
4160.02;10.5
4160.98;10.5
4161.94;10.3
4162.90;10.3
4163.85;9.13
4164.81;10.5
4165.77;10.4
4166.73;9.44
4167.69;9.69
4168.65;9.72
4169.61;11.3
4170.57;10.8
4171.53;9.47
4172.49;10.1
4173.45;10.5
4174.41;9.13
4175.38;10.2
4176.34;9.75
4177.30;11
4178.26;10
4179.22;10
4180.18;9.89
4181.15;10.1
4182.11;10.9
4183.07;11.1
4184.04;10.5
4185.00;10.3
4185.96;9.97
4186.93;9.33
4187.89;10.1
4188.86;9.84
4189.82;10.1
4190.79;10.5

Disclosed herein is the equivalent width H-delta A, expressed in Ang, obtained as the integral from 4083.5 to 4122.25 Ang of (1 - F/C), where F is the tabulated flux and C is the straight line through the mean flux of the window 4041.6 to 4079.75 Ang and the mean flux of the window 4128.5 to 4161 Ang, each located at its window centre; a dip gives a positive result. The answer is 7.1 Ang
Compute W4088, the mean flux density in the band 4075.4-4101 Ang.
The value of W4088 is 9.31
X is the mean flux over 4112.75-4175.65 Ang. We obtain 10.1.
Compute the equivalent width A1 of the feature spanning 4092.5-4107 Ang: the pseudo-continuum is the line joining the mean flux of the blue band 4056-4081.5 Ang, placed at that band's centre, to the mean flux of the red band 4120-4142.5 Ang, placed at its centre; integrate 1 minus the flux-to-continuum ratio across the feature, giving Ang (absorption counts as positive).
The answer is 5.1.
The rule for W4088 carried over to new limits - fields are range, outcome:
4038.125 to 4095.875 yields 10.3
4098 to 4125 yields 8.07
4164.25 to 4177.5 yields 10.1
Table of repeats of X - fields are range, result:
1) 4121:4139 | 10.1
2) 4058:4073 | 10.2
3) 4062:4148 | 9.41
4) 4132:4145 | 10.1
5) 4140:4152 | 10.3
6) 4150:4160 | 10.2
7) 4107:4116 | 8.93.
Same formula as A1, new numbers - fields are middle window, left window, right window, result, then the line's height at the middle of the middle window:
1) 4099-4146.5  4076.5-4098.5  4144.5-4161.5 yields 4.51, 10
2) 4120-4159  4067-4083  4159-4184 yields 0.27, 10.2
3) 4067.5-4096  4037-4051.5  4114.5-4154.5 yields 0.76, 10.3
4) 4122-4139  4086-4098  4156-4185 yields -1.01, 9.62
